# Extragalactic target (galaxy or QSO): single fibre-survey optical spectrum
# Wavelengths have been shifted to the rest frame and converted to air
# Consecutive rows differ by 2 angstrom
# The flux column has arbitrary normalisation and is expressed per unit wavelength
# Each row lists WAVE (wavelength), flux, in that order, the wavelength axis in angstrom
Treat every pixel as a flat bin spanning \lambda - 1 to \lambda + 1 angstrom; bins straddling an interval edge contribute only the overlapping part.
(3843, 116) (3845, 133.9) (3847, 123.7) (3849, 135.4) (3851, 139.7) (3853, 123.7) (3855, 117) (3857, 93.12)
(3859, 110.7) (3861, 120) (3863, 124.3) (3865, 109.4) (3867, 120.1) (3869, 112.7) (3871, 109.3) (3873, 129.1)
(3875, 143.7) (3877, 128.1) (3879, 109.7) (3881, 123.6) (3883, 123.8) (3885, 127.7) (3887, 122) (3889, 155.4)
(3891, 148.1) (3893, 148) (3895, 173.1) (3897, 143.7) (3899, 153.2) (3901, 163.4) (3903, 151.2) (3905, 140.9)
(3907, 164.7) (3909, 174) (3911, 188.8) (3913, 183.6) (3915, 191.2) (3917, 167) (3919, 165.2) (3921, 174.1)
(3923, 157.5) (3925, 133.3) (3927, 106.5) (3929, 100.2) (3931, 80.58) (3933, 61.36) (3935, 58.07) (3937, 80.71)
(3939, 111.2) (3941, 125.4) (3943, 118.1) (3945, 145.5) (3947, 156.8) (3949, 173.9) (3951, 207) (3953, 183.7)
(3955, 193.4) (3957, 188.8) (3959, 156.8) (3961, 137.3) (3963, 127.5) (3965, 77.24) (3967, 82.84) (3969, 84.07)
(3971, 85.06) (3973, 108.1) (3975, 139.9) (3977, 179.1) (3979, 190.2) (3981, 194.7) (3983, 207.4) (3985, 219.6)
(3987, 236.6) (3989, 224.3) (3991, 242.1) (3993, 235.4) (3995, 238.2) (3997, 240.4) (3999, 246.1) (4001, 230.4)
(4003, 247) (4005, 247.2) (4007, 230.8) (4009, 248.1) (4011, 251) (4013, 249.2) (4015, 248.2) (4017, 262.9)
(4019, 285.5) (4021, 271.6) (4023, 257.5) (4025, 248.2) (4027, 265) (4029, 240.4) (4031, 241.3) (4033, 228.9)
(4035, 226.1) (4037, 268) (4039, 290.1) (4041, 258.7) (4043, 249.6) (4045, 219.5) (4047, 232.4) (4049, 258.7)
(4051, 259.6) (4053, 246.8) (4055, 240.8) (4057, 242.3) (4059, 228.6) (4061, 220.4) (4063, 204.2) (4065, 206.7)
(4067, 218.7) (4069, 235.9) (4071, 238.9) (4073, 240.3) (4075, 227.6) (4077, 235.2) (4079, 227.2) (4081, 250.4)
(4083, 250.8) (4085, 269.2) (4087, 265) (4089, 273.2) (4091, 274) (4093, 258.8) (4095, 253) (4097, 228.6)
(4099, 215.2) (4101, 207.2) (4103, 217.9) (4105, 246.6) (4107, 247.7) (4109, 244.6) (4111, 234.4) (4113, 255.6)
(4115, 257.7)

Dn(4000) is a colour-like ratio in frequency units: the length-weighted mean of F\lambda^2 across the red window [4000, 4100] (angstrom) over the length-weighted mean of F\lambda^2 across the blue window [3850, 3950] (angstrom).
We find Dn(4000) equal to 1.98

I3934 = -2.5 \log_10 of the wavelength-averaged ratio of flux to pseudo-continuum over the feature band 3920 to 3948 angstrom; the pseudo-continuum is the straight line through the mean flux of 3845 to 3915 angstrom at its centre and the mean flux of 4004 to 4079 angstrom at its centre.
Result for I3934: 0.44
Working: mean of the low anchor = 137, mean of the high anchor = 244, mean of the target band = 115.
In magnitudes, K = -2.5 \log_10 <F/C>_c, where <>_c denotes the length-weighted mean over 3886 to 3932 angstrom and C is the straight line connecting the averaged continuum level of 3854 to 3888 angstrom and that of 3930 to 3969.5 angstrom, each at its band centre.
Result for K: -0.22 mag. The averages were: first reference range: 119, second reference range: 128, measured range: 152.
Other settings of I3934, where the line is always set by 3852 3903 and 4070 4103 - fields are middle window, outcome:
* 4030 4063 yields -0.10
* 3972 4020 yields -0.15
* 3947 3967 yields 0.11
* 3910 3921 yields -0.19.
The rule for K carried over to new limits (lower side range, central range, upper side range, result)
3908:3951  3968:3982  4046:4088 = 0.220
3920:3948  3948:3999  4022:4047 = -0.048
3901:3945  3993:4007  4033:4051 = -0.149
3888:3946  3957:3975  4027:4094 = 0.466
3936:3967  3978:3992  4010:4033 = -0.100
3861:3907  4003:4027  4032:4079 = -0.191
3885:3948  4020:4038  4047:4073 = -0.171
